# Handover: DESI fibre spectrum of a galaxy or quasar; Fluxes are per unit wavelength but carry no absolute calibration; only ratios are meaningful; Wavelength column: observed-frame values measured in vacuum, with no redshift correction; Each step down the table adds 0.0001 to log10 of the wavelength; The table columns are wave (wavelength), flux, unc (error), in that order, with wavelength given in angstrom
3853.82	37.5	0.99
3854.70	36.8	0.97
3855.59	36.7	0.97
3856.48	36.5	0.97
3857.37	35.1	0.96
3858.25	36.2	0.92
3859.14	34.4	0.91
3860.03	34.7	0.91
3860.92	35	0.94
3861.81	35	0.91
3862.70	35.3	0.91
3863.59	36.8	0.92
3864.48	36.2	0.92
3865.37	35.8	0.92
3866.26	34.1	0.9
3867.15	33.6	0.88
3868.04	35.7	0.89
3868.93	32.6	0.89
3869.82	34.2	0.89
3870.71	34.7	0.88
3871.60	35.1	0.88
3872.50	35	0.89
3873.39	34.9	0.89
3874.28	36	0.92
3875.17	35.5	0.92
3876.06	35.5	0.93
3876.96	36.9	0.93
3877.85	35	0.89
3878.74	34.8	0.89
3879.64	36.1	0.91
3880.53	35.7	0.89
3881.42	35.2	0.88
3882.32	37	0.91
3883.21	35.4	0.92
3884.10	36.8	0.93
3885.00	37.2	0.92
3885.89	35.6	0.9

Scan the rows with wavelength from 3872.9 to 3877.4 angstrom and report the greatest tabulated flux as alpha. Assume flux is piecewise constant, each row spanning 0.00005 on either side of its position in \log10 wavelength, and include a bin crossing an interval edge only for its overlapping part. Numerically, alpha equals 36.9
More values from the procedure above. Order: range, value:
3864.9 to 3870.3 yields 35.8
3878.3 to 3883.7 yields 37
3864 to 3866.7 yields 36.2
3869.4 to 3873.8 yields 35.1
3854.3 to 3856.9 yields 36.8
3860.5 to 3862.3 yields 35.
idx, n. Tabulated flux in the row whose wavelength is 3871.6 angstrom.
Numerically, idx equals 35.1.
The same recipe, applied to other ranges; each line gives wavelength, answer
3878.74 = 34.8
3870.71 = 34.7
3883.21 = 35.4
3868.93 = 32.6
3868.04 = 35.7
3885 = 37.2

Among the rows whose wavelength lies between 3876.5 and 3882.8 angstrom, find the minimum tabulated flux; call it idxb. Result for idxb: 34.8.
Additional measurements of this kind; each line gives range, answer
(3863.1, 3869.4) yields 32.6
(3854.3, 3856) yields 36.7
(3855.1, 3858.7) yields 35.1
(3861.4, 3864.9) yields 35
